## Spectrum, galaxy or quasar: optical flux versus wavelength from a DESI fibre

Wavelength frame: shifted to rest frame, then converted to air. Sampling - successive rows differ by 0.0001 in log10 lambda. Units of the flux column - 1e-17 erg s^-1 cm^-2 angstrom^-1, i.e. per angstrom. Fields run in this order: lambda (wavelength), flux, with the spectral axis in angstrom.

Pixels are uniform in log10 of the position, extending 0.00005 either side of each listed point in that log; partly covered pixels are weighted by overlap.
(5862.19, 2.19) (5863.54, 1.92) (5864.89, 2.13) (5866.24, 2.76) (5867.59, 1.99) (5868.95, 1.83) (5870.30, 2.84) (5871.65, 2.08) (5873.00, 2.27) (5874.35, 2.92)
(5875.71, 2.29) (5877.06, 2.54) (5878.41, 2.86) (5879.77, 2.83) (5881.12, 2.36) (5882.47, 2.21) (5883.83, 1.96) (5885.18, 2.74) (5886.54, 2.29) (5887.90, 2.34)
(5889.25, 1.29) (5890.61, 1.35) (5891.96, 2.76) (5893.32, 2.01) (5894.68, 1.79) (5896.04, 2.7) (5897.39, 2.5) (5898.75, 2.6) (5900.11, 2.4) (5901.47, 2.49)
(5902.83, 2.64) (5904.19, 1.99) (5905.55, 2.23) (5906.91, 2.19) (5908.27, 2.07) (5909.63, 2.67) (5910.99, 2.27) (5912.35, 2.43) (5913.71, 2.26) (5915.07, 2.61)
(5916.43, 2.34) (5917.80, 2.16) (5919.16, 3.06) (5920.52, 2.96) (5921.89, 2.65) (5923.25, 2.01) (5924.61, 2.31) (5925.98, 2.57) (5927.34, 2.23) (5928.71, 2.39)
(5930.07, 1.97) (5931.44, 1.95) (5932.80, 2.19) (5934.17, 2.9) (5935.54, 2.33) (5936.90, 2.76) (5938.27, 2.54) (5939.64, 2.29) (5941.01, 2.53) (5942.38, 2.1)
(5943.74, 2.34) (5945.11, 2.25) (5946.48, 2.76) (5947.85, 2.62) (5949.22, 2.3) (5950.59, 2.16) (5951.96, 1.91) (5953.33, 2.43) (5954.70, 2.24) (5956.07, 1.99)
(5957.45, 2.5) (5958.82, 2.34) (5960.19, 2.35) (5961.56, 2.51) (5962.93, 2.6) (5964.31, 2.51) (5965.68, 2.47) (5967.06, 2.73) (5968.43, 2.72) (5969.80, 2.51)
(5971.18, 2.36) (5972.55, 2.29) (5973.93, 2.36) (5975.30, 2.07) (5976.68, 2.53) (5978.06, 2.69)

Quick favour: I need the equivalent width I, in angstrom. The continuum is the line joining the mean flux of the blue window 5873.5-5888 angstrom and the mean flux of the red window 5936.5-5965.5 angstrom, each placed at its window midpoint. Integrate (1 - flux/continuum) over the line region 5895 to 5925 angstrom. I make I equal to 0.2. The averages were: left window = 2.49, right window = 2.38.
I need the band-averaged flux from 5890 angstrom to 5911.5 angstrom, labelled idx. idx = 2.29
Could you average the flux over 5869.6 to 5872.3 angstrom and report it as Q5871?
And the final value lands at 2.46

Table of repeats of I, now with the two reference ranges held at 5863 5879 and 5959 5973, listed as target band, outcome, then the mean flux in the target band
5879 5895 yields 1.5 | 2.17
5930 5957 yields 1.5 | 2.34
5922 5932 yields 0.9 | 2.23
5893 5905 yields 0.3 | 2.35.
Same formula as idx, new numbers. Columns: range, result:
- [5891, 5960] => 2.37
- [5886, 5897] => 2.08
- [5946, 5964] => 2.36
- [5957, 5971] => 2.52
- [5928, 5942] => 2.38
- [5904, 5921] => 2.41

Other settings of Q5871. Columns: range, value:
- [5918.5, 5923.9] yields 2.67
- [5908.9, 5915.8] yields 2.45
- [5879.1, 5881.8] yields 2.6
